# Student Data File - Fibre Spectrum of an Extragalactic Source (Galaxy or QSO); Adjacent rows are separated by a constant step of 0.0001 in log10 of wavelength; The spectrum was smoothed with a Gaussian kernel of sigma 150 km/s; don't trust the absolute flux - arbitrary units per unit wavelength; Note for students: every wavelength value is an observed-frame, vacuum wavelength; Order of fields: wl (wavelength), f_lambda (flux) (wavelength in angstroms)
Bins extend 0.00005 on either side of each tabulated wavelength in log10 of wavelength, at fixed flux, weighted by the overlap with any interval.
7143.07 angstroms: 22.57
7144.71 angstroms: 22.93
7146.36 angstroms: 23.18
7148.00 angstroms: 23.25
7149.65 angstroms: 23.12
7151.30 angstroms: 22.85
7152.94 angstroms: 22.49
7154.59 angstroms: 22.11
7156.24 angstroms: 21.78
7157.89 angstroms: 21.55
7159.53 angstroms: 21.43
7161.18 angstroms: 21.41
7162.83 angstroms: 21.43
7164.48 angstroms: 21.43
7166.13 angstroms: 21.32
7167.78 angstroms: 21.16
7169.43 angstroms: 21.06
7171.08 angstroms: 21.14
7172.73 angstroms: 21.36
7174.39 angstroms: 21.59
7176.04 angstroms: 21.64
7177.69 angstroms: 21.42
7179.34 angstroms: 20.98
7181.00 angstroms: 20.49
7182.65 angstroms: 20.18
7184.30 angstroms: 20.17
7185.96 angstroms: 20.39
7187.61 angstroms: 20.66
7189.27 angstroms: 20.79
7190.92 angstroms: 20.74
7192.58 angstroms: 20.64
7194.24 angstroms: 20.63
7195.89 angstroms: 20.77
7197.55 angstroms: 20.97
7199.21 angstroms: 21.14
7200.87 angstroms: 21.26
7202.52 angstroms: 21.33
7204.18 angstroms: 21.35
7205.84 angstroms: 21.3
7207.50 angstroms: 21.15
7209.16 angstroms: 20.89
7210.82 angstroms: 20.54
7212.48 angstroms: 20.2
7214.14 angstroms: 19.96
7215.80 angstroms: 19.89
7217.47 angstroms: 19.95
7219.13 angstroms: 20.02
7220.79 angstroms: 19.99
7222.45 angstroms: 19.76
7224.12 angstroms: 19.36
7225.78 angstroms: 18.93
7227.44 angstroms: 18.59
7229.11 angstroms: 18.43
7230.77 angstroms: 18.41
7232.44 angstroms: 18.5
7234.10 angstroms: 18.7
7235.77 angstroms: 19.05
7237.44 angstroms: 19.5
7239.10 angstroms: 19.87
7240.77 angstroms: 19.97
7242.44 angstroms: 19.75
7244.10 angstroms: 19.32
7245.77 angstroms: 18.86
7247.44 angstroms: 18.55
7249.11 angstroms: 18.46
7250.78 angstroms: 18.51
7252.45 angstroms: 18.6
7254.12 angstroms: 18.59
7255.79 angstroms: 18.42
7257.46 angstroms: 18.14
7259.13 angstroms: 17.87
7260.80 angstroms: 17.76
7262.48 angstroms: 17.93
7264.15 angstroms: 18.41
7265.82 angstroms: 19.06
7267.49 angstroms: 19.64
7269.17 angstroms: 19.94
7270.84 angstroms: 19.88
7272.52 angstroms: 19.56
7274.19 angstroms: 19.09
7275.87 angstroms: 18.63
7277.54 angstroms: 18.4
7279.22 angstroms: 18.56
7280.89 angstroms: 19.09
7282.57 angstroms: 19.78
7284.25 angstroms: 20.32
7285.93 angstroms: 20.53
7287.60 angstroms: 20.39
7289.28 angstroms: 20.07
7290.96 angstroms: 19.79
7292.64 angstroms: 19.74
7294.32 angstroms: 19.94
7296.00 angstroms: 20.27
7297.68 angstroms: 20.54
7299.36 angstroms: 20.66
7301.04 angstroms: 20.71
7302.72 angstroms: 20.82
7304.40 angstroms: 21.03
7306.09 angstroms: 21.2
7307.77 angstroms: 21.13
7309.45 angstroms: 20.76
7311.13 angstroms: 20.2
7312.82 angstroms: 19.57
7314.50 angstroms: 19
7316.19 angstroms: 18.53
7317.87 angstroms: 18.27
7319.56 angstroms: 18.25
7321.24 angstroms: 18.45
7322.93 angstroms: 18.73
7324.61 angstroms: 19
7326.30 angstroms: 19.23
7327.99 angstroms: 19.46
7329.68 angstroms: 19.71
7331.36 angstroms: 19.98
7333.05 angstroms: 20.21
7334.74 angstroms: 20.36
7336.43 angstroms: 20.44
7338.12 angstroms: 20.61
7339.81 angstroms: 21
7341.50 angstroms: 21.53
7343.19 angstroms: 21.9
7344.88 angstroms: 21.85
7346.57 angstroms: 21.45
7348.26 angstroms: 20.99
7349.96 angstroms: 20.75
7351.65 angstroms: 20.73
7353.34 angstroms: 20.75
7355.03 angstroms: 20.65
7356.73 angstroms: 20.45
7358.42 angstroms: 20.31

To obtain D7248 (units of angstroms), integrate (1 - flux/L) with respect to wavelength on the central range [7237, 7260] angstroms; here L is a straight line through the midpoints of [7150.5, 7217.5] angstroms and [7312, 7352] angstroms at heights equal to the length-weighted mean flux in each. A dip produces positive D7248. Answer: 1.9 angstroms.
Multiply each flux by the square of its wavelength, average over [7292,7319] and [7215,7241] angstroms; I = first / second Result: 1.1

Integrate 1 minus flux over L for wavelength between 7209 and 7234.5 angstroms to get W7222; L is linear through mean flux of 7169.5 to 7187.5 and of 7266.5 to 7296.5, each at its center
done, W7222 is 1.1 angstroms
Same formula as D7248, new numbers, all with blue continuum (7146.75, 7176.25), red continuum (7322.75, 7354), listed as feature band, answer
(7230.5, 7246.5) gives 1.5 angstroms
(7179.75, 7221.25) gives 1.7 angstroms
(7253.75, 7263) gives 1.3 angstroms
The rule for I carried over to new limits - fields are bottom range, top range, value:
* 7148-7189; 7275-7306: 0.97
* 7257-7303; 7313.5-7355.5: 1.05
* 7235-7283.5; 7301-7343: 1.07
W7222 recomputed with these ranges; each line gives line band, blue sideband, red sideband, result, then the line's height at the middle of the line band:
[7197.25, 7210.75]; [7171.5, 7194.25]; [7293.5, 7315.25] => -0.2 angstroms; 20.8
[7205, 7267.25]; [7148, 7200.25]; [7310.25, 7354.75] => 4.7 angstroms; 20.8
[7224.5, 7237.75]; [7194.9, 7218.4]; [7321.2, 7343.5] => 1.2 angstroms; 20.6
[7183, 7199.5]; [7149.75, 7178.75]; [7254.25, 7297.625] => 0.3 angstroms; 21.1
